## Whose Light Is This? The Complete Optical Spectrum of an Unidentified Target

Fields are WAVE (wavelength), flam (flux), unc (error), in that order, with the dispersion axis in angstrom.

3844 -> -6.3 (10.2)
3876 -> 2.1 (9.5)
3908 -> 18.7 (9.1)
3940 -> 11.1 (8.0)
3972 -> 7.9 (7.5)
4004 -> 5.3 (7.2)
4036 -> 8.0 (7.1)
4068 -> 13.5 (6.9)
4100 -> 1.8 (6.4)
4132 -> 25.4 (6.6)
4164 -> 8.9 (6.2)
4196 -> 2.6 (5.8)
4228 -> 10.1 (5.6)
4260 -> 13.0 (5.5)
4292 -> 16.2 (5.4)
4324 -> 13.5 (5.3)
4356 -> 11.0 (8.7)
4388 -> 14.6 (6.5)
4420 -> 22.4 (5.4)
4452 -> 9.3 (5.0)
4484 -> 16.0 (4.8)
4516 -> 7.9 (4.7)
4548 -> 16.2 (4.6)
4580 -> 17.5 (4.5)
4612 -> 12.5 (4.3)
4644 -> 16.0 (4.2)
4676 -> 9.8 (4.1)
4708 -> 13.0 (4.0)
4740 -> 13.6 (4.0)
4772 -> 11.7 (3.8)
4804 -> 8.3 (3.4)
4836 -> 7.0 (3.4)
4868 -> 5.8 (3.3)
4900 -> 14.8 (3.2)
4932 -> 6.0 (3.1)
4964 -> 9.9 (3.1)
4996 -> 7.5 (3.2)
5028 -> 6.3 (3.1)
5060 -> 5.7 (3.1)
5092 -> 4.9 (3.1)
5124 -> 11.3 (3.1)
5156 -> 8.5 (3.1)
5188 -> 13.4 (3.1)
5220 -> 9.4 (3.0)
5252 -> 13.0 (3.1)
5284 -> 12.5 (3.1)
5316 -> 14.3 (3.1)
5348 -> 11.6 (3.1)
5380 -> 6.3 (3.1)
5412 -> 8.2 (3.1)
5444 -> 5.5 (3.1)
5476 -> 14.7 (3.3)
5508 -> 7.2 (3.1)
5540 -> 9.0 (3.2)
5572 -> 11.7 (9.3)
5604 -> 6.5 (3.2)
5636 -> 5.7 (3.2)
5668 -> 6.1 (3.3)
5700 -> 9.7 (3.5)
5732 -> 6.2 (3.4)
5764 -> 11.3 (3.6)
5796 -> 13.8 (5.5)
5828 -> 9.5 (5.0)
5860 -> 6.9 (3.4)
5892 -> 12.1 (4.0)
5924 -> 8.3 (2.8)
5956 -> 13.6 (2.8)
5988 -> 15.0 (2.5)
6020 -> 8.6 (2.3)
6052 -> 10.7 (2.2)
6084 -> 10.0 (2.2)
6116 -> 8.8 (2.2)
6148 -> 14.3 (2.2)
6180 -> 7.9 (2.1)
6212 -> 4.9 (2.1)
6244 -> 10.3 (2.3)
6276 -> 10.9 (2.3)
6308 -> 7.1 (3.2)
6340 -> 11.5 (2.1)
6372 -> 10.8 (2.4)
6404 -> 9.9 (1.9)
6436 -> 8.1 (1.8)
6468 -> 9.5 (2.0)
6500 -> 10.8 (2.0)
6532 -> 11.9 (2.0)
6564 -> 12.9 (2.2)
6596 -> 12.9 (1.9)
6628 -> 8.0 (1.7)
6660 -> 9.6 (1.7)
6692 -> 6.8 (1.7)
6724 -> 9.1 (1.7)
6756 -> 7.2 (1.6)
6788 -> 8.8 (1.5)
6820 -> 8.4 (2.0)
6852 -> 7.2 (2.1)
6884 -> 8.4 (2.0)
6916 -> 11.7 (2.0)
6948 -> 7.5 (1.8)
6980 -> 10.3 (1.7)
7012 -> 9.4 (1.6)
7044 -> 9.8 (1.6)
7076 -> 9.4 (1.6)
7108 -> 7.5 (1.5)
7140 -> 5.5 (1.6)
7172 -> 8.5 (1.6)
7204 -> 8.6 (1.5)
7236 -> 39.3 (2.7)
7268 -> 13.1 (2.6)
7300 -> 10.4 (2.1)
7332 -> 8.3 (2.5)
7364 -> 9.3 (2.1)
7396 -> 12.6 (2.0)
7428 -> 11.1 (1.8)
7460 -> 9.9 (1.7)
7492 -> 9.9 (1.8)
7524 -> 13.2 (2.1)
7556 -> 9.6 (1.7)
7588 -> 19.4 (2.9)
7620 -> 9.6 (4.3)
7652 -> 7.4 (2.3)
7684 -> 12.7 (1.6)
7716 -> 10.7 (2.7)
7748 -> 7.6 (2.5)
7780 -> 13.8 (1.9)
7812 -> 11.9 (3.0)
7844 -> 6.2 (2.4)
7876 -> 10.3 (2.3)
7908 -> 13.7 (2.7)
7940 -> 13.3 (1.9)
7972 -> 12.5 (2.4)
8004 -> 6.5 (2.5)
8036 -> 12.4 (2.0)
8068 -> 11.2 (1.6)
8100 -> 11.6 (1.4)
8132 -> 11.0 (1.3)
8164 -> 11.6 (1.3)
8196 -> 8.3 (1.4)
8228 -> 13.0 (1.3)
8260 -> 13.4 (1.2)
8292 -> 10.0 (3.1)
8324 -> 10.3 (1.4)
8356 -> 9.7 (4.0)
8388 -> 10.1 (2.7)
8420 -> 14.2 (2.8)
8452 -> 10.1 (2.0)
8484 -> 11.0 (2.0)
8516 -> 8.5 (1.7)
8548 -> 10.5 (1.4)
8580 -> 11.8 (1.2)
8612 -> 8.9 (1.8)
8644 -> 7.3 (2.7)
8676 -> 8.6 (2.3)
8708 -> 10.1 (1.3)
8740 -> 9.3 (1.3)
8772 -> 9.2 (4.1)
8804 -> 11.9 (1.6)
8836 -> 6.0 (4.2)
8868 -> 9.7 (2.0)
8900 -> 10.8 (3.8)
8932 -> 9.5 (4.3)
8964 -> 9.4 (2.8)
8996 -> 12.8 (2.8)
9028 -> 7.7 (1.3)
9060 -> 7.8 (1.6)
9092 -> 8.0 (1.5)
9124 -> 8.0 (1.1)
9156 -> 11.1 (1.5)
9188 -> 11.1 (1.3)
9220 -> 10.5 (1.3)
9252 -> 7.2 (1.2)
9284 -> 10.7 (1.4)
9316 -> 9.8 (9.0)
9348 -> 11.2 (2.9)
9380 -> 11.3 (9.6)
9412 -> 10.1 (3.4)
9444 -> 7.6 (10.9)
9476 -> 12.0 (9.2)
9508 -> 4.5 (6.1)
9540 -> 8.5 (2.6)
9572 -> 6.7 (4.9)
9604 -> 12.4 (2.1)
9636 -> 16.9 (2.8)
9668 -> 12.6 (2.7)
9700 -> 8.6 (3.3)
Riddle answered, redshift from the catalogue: 0.94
